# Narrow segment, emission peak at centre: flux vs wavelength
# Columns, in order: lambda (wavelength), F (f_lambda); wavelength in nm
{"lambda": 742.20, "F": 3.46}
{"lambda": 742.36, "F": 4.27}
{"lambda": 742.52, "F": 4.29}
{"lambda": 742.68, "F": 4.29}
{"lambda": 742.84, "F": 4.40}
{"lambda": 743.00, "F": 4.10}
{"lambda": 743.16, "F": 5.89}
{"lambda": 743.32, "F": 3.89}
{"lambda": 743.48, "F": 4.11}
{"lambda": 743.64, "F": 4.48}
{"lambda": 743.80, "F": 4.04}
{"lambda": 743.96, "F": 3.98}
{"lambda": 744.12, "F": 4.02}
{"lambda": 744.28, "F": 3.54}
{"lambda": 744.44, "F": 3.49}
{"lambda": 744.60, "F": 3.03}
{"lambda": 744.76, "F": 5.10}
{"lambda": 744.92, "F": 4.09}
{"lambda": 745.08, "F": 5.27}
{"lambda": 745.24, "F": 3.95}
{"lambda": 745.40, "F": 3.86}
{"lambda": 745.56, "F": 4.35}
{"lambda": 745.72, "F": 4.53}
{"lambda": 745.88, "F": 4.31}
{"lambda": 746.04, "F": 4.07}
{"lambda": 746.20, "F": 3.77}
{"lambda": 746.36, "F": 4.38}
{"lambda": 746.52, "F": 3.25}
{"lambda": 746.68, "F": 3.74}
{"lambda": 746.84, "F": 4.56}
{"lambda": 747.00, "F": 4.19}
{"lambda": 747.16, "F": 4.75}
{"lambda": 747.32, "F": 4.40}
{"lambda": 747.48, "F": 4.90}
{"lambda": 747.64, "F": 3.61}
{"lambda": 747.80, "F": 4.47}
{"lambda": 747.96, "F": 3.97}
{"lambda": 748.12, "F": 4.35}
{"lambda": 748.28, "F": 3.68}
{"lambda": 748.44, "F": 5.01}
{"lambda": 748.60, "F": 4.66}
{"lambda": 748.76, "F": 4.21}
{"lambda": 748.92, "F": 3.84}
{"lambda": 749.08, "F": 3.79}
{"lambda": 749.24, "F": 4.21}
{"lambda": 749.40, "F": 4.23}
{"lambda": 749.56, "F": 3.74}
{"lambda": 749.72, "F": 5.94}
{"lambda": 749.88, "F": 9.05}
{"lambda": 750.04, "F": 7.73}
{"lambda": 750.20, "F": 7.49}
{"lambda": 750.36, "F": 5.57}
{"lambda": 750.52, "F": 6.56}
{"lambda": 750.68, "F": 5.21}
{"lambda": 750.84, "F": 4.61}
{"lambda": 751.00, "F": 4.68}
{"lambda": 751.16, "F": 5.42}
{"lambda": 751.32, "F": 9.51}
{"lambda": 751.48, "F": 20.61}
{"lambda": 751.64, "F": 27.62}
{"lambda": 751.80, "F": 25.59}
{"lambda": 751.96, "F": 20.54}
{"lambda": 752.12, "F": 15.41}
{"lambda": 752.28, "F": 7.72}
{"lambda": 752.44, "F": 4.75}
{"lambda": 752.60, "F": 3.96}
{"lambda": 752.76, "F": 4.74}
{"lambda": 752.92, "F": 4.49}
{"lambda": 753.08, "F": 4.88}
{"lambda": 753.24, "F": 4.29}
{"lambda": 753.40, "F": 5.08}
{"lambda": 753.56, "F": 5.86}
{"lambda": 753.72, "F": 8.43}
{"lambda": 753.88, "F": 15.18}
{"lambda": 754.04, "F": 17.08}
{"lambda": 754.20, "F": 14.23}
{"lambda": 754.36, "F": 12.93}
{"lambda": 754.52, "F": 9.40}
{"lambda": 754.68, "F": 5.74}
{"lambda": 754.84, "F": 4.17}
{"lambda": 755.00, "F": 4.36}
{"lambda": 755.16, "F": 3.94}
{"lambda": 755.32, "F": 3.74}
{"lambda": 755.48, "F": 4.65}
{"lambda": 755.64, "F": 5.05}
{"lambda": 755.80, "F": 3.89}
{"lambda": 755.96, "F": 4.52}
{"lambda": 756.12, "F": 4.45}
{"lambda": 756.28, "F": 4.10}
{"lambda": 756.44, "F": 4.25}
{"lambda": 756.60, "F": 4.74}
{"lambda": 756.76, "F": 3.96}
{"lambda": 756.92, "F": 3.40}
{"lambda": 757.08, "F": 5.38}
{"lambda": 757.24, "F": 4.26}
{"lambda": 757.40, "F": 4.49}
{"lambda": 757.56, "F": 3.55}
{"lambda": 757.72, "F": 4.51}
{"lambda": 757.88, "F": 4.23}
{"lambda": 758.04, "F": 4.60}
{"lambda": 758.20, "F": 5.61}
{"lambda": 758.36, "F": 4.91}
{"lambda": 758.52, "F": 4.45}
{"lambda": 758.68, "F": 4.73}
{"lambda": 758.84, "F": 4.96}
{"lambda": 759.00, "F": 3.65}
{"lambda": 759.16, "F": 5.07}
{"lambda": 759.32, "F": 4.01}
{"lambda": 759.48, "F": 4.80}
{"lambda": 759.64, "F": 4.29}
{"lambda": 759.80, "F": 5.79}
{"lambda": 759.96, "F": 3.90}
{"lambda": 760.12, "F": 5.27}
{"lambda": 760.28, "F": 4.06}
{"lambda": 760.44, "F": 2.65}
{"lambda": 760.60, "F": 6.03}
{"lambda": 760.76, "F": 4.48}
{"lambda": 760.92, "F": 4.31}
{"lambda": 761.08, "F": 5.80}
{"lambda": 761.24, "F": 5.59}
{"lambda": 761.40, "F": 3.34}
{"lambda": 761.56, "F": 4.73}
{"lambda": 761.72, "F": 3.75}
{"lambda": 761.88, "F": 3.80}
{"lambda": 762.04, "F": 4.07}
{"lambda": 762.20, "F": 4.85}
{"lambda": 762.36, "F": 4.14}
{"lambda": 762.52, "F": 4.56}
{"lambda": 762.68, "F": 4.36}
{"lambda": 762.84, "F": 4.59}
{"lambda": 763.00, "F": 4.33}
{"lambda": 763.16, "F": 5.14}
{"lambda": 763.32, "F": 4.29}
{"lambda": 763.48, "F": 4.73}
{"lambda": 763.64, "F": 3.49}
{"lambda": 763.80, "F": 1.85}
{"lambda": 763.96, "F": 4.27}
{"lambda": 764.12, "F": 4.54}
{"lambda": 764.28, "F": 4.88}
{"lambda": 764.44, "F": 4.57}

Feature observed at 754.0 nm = [N II]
